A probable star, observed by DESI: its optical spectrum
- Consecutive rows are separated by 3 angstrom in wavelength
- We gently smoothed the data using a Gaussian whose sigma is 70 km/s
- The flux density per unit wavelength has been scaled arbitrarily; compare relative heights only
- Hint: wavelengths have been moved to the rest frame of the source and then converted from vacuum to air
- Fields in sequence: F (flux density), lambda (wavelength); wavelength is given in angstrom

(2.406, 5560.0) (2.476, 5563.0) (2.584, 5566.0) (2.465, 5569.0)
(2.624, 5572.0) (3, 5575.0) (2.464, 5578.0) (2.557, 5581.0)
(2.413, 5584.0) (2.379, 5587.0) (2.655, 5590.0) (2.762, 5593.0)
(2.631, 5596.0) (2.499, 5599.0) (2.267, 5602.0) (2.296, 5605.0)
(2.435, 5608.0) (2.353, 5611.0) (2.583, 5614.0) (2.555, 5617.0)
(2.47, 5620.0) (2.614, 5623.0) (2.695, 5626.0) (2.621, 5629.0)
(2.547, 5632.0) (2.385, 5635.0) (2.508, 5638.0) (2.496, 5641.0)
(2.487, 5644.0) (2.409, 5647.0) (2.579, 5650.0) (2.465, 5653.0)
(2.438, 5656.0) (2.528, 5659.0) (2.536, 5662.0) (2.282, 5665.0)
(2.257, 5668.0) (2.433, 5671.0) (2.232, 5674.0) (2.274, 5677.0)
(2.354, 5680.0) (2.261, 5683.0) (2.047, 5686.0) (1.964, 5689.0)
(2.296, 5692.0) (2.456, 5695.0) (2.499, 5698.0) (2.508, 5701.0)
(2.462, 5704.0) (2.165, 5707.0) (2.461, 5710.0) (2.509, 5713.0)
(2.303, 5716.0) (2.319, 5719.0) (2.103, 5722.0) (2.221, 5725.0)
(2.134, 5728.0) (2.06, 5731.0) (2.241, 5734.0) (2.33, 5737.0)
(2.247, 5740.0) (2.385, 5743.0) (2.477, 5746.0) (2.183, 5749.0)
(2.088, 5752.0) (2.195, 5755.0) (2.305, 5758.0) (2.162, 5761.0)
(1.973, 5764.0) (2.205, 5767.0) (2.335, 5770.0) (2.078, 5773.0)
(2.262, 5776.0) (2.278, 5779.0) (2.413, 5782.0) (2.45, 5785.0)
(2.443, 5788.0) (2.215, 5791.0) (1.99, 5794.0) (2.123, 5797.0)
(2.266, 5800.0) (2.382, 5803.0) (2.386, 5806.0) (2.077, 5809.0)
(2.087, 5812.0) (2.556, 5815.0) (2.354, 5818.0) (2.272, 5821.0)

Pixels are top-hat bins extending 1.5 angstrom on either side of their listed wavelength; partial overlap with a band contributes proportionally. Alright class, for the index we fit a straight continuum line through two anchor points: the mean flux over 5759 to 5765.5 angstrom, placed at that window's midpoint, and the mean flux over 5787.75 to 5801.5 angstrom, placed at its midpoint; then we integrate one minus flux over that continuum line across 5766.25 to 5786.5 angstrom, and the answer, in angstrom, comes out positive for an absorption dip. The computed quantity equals -1.5 angstrom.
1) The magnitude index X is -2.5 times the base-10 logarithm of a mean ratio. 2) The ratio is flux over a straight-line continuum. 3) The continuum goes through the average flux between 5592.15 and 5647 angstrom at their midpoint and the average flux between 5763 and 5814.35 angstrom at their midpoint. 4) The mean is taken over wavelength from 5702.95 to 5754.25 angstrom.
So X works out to 0.03 mag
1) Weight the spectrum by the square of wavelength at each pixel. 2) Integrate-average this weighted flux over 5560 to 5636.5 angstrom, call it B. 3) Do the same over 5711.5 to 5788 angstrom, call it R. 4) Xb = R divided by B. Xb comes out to 0.94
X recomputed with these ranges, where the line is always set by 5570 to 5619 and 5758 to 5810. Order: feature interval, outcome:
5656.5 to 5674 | 0.01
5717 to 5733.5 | 0.07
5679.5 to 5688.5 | 0.10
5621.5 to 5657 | -0.03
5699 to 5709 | -0.01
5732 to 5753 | 0.01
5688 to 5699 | 0.03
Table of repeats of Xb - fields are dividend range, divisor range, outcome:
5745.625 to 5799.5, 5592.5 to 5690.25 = 0.96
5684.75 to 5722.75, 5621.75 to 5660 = 0.94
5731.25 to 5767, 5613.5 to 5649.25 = 0.92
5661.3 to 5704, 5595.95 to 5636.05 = 0.95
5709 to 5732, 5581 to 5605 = 0.95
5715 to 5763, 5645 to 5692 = 0.98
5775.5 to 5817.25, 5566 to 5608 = 0.97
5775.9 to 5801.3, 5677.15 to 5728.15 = 1.02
